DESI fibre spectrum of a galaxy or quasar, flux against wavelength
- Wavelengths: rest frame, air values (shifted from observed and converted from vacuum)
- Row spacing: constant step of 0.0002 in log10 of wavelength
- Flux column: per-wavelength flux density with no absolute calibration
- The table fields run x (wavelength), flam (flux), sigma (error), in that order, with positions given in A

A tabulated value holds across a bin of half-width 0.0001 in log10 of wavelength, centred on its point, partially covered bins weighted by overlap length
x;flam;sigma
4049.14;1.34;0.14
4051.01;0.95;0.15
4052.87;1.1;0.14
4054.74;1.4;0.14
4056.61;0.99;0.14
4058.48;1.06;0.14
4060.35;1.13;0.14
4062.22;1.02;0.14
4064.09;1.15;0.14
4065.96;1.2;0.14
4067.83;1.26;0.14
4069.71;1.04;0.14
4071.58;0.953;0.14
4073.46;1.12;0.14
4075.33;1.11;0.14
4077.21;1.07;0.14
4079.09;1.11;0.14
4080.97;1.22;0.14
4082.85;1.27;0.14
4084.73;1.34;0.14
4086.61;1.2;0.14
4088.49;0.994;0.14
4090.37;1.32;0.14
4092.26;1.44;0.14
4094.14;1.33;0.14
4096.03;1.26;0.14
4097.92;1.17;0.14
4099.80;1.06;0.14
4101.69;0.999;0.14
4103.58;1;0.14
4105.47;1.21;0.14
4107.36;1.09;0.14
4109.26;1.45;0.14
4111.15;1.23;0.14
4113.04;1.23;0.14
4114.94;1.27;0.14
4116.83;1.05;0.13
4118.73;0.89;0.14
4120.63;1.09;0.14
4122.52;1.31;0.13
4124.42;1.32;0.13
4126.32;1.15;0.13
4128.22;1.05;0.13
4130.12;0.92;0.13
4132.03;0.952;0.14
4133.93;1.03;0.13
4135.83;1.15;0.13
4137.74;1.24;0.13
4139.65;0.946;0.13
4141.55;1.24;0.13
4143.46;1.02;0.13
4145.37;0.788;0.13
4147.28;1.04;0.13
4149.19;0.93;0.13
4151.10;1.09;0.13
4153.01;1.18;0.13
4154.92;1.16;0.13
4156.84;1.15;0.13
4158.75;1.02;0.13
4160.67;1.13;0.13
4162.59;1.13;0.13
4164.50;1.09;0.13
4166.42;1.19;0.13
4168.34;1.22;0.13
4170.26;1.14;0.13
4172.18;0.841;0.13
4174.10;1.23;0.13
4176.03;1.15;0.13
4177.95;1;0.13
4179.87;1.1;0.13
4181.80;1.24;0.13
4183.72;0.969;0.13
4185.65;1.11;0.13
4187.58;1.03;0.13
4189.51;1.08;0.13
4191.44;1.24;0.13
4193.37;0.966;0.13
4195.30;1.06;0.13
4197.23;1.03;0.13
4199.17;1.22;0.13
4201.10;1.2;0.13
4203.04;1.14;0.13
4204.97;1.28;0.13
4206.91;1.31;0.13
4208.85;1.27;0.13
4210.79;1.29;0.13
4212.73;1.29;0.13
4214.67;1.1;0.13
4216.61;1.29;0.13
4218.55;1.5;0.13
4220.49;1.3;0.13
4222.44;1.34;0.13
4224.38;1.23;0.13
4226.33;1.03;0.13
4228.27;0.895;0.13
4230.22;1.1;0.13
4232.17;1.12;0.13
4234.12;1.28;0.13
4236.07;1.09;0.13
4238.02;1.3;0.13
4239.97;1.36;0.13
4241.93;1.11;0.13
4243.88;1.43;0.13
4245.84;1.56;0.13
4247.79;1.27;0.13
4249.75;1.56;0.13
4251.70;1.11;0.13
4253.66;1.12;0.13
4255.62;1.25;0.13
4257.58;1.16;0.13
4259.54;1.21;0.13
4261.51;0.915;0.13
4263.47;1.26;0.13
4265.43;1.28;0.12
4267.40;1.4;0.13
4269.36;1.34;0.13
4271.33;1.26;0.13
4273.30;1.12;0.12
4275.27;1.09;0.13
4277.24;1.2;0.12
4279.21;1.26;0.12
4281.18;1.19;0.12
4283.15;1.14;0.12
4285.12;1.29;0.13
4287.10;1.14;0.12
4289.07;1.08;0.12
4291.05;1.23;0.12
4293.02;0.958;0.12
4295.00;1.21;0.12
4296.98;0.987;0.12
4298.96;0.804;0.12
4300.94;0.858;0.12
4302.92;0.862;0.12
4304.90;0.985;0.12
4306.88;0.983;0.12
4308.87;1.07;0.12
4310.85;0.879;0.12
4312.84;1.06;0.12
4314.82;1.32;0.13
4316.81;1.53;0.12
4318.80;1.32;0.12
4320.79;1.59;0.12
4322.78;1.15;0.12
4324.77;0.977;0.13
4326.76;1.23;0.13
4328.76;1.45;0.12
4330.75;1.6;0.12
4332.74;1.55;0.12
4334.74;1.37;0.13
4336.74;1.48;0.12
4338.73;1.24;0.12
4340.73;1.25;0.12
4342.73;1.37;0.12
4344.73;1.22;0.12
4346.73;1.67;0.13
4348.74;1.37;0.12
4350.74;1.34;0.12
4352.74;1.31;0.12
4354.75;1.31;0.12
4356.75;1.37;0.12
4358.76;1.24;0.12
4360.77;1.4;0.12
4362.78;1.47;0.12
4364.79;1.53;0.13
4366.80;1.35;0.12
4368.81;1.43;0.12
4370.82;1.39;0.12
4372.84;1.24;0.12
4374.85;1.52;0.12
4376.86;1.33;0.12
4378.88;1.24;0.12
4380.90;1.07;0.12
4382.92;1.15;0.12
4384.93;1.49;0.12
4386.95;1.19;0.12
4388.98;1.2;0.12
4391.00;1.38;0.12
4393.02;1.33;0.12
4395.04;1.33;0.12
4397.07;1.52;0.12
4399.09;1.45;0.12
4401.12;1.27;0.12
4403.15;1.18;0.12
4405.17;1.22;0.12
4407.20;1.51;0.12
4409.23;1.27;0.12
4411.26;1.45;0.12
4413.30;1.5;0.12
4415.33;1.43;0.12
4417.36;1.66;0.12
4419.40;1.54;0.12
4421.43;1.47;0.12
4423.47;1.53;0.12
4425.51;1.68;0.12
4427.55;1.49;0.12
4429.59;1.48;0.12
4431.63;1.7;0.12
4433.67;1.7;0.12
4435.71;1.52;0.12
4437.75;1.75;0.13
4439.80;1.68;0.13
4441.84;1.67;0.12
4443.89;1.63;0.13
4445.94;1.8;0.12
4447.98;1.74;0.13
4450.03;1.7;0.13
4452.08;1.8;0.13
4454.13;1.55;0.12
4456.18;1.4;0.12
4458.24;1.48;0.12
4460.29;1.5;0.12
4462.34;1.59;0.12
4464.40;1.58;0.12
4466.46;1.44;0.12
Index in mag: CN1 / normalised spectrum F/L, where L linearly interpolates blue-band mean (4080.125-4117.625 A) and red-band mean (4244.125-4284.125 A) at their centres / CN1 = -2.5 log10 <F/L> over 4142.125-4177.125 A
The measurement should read 0.13 mag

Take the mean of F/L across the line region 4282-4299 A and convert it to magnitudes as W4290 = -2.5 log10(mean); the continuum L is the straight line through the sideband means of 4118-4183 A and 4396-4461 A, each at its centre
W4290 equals 0.19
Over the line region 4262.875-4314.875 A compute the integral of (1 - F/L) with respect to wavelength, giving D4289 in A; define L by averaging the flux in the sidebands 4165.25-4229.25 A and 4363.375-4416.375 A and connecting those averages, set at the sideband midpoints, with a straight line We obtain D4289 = 5.48 A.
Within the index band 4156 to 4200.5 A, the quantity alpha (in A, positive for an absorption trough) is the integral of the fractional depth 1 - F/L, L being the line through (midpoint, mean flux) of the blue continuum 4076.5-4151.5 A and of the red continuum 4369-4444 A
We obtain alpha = 3.7 A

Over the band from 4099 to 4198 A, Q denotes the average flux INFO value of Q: 1.1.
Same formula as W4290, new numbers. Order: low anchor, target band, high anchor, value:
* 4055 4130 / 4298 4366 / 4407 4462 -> 0.15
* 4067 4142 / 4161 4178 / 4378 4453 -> 0.10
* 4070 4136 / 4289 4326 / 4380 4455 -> 0.24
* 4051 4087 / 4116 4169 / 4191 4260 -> 0.09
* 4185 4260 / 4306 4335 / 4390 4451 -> 0.08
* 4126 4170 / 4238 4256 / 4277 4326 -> -0.18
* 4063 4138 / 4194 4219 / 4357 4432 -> 0.02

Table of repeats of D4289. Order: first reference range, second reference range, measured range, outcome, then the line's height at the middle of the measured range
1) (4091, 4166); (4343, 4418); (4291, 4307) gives 3.9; 1.28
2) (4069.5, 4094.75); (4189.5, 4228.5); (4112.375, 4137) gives 1.7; 1.19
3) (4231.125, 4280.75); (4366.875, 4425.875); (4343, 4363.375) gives -0.5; 1.33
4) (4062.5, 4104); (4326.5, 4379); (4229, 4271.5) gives 1.8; 1.3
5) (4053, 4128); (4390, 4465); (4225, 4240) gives 2.1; 1.32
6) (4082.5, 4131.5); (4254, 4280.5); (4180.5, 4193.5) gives 1.0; 1.19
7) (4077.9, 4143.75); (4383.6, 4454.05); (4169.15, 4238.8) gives 5.8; 1.26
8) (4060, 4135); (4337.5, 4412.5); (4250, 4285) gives 1.7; 1.27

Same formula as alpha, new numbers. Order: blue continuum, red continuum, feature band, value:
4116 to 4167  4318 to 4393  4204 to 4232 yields -1.2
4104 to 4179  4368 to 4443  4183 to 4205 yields 1.3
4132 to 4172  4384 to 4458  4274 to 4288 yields 1.1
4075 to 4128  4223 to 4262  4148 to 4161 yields 1.1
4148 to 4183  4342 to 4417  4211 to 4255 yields -2.2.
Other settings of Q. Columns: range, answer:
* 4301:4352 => 1.27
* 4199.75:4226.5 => 1.26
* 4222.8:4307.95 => 1.16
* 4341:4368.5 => 1.38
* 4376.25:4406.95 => 1.29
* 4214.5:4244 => 1.21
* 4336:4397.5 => 1.34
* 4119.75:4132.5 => 1.12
